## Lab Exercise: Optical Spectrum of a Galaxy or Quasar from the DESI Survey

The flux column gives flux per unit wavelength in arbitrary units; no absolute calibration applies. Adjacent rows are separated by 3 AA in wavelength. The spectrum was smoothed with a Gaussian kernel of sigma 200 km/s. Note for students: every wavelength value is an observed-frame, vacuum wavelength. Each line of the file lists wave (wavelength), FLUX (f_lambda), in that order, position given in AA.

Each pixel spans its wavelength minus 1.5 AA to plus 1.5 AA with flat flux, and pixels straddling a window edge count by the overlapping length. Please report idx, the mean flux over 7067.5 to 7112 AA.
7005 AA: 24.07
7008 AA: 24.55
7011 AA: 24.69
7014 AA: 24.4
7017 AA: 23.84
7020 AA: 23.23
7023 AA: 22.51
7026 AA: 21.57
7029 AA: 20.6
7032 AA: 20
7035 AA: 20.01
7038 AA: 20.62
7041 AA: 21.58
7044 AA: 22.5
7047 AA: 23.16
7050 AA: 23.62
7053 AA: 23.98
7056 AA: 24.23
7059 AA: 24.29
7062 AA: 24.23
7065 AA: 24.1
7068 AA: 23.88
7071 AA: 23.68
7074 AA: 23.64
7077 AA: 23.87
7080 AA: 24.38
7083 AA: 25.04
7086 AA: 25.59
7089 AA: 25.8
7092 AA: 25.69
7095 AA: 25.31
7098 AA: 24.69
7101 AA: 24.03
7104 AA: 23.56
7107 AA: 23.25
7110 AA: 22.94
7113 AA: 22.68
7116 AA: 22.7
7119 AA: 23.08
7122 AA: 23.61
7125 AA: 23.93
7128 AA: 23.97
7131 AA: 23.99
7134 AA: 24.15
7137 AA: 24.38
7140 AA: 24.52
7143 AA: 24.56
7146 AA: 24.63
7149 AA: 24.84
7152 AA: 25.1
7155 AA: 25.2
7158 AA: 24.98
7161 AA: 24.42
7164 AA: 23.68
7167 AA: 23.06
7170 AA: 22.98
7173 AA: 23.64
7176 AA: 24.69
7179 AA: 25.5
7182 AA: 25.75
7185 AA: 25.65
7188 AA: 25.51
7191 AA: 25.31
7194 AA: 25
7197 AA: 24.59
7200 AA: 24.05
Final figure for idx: 24.3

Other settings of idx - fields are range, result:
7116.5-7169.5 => 24.2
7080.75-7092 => 25.4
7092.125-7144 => 23.9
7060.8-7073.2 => 23.9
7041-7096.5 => 24.2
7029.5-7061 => 22.4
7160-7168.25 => 23.7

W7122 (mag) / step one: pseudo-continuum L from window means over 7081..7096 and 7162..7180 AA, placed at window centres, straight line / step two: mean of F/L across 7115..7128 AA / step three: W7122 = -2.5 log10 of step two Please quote 0.06 mag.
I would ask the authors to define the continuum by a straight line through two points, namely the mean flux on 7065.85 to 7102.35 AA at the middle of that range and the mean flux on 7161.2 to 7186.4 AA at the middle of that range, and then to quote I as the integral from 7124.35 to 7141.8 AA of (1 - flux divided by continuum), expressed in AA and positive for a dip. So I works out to 0.2 AA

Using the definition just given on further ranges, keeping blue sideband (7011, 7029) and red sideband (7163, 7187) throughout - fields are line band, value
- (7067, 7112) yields -1.32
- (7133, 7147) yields -0.21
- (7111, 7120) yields 0.40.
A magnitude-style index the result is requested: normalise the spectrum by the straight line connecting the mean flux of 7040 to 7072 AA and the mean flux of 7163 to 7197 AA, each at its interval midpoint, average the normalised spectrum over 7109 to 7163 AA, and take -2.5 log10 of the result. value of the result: 0.01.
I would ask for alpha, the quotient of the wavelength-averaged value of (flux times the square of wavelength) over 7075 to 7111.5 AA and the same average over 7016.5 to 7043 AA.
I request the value 1.16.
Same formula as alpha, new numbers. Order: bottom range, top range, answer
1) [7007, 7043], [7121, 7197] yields 1.14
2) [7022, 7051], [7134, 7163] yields 1.18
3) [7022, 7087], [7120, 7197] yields 1.10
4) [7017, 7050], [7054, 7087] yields 1.13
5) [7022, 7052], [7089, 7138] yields 1.13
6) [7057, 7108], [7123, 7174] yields 1.01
